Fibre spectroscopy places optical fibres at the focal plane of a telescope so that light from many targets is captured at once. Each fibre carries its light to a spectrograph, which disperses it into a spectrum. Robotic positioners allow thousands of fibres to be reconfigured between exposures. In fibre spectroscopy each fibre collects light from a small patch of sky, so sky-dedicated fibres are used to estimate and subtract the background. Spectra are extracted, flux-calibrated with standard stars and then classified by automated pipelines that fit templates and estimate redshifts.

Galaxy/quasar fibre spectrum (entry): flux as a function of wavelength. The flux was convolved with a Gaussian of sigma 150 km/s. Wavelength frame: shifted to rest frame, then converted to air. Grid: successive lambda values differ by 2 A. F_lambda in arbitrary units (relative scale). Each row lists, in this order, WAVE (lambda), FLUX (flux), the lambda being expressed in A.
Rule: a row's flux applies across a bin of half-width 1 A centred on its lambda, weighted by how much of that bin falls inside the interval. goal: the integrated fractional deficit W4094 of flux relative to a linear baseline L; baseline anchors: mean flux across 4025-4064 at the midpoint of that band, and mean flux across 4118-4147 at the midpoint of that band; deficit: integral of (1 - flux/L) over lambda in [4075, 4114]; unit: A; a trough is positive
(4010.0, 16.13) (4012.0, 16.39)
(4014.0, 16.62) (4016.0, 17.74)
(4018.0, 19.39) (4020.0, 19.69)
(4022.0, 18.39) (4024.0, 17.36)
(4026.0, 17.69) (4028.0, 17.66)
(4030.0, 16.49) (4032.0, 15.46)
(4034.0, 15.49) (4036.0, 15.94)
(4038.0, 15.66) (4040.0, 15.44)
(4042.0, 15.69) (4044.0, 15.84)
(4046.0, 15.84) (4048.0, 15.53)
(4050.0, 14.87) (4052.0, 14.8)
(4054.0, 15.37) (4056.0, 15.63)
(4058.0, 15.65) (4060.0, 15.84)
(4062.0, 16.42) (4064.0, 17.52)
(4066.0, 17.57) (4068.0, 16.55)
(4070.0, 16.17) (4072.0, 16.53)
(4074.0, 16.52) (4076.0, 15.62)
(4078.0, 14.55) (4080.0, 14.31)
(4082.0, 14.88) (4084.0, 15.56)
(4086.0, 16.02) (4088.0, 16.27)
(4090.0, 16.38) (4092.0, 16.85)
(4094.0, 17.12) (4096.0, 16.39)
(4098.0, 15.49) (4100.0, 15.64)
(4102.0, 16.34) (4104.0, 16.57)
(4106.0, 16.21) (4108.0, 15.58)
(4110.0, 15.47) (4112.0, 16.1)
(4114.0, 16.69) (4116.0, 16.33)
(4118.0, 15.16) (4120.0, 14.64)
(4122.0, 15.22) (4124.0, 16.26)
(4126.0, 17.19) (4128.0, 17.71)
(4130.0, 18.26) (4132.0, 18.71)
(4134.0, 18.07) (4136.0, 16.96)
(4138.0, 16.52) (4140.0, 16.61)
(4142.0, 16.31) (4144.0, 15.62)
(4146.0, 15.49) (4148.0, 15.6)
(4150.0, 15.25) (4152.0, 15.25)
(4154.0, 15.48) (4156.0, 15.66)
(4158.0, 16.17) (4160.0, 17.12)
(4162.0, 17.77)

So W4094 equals 1.0 A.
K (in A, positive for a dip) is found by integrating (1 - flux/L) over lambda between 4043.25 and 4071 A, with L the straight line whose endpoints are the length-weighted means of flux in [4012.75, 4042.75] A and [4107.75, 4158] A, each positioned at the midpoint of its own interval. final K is 1.3 A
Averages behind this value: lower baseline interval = 17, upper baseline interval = 16.3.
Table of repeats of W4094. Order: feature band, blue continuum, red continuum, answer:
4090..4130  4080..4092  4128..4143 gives 0.8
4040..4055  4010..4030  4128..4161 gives 1.7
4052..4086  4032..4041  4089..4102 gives 0.2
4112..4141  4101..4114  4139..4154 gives -1.5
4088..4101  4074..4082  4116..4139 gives -0.6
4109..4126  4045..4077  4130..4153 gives 0.5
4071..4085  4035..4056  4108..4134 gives 0.4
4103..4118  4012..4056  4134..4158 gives 0.1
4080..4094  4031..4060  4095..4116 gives 0.0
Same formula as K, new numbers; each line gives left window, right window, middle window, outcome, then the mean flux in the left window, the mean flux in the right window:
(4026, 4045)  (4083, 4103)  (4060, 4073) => -0.5 A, 16.1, 16.2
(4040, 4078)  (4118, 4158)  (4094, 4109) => 0.0 A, 15.9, 16.3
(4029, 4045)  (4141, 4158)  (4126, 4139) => -1.7 A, 15.8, 15.6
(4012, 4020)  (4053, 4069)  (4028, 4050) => 1.7 A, 17.9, 16.3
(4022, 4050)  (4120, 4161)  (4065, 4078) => -0.1 A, 16.2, 16.4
